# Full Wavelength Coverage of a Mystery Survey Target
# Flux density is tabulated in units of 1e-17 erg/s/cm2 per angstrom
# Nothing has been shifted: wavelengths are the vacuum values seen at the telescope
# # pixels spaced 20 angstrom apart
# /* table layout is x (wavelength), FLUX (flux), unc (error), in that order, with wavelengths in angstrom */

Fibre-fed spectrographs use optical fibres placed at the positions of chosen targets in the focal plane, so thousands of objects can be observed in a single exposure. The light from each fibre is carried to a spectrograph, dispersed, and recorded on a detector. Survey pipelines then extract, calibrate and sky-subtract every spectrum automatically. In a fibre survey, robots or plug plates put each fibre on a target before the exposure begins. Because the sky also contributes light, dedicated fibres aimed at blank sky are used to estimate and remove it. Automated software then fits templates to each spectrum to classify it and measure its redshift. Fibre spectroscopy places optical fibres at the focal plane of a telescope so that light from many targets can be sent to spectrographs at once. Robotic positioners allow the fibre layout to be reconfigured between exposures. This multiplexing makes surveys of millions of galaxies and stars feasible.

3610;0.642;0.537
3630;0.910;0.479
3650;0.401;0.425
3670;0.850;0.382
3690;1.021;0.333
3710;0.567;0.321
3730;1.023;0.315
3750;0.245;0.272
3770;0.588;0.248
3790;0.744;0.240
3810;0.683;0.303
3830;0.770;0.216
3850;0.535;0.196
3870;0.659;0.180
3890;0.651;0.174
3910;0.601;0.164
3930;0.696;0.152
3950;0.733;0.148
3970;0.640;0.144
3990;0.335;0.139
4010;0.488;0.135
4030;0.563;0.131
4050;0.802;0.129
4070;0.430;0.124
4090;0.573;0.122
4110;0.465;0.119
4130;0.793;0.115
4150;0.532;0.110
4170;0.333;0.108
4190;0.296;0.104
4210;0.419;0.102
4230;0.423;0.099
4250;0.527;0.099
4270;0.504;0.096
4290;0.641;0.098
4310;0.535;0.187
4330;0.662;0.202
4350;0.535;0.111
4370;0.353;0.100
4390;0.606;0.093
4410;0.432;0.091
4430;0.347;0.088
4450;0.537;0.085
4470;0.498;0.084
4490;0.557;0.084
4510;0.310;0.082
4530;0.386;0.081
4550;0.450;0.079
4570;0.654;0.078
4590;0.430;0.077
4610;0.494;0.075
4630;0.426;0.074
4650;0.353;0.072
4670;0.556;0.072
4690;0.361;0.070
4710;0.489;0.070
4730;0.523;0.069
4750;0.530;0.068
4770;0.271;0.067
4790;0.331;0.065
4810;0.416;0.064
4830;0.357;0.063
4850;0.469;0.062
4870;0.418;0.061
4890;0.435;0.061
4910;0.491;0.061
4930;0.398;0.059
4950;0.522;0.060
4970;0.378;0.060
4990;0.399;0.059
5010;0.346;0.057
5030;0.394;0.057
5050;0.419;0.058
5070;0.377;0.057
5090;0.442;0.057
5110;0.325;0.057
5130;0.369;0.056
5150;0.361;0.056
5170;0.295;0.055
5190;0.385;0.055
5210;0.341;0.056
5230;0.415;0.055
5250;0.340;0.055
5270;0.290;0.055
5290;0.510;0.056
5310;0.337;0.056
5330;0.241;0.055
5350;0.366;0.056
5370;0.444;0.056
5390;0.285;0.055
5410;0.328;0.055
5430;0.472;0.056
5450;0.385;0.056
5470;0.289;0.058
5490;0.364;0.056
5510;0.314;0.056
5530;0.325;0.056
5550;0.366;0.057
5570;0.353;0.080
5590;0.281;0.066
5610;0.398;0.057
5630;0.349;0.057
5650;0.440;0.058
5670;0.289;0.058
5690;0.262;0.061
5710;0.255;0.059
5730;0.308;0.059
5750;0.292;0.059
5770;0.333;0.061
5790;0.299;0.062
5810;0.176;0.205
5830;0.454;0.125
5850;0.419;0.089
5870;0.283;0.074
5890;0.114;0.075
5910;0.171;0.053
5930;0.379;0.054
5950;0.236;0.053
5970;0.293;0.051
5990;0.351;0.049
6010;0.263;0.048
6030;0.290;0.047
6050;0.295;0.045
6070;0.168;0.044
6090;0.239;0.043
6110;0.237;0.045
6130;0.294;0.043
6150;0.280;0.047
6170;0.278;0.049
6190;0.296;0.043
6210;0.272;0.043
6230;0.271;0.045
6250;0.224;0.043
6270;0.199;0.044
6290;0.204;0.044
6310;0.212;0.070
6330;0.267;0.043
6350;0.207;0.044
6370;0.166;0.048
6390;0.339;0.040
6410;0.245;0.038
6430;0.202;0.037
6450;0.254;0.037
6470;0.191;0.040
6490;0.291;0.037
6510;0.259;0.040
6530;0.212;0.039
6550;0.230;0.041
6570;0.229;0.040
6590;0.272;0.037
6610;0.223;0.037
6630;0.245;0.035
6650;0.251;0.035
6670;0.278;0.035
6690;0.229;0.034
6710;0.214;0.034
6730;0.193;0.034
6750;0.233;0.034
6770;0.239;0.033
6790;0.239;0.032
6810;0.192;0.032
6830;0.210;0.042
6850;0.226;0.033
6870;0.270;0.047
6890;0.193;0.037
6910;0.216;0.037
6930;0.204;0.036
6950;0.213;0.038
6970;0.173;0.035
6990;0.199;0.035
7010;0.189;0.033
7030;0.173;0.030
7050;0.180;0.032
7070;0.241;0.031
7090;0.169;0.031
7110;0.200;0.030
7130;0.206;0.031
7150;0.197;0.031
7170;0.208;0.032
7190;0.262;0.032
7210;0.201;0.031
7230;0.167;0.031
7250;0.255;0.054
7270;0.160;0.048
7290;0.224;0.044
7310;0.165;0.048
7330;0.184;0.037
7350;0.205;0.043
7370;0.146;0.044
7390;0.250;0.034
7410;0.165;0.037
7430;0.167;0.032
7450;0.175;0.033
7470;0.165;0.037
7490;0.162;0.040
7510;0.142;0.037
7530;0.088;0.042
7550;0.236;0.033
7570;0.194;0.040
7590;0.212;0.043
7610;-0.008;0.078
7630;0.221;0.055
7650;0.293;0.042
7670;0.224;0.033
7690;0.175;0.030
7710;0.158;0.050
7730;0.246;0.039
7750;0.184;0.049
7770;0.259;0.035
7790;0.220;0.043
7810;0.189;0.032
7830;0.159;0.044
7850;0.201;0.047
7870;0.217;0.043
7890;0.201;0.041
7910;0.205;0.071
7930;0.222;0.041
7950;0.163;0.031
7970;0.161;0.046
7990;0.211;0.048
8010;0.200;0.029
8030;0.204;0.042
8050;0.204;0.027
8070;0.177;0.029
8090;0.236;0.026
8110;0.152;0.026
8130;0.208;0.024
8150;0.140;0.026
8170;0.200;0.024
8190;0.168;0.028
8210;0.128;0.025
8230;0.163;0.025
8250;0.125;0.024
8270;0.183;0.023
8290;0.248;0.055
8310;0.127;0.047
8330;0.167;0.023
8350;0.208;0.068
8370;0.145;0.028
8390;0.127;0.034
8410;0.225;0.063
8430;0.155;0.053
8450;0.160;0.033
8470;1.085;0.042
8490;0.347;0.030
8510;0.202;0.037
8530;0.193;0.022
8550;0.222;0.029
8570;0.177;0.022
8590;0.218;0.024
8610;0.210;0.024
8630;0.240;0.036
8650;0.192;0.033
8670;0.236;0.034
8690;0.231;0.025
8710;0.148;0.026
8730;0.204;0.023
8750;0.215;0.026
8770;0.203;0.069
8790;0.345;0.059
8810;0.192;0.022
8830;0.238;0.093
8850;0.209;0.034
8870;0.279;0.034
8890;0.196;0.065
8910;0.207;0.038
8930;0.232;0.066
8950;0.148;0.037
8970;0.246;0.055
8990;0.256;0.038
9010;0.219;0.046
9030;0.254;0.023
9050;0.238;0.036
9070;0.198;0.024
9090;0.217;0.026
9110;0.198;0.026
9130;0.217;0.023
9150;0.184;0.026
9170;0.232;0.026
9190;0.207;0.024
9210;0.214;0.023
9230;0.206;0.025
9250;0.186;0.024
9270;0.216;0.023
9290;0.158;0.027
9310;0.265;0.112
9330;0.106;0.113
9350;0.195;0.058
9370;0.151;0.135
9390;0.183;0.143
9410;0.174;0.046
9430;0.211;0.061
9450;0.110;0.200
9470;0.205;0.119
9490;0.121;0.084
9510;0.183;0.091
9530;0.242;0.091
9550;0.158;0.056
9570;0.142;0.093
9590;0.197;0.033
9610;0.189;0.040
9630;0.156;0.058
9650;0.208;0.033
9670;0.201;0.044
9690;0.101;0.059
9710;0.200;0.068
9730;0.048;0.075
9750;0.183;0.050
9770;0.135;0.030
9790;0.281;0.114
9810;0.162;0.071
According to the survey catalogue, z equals 1.273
